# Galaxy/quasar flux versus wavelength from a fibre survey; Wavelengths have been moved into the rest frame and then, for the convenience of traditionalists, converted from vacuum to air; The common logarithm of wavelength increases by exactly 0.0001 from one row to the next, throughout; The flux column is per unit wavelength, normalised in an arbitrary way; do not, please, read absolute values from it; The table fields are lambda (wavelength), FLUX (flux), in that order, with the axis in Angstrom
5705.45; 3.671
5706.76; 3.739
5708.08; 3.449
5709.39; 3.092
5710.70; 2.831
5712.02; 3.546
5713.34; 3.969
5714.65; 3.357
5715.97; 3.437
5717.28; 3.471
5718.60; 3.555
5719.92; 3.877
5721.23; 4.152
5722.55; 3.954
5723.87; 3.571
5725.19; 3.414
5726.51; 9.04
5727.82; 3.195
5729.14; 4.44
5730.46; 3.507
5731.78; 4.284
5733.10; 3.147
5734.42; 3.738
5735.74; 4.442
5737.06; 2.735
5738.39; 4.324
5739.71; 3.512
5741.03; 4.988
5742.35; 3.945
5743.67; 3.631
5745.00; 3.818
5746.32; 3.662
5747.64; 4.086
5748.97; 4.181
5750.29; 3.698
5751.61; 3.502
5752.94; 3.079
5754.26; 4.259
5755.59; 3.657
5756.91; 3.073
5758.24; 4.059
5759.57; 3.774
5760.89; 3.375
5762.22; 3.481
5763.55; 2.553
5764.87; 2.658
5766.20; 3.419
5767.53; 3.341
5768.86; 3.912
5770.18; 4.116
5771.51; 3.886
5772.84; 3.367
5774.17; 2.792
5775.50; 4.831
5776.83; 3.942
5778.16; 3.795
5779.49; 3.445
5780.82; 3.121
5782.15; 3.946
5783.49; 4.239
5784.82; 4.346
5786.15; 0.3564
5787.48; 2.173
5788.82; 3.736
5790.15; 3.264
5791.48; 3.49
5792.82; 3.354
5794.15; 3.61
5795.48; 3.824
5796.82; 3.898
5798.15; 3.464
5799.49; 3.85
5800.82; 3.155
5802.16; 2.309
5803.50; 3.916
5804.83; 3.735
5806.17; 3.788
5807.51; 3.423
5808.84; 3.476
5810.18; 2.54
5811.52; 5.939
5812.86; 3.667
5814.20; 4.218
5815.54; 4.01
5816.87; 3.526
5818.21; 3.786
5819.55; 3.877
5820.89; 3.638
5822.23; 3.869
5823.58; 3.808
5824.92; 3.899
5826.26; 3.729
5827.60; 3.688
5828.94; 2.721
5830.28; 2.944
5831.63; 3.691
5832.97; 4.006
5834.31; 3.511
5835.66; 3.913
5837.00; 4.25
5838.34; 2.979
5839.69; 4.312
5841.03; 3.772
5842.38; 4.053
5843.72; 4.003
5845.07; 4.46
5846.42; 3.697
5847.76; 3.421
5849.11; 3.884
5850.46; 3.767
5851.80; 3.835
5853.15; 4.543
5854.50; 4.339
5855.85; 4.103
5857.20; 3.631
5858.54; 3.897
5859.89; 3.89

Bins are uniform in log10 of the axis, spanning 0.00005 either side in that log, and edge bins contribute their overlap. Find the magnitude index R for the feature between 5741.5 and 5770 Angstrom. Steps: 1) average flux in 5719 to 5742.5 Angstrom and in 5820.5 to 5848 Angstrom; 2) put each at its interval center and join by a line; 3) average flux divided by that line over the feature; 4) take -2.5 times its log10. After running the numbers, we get 0.12 mag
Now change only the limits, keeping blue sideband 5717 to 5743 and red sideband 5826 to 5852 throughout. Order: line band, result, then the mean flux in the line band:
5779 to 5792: 0.21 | 3.21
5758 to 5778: 0.11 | 3.56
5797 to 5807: 0.11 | 3.48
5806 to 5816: -0.02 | 3.88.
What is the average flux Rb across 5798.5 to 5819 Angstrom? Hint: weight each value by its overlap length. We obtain 3.69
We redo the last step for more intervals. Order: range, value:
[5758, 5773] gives 3.48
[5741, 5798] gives 3.56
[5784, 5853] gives 3.63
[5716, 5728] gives 4.25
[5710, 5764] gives 3.82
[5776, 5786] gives 3.67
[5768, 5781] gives 3.74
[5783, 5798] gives 3.3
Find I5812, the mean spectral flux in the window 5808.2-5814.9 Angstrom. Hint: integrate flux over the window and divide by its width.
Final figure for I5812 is 3.97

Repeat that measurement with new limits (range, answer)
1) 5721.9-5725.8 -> 3.64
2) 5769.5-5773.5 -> 3.8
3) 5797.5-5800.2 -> 3.65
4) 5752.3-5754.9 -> 3.68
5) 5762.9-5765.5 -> 2.61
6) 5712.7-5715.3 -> 3.67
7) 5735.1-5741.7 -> 4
